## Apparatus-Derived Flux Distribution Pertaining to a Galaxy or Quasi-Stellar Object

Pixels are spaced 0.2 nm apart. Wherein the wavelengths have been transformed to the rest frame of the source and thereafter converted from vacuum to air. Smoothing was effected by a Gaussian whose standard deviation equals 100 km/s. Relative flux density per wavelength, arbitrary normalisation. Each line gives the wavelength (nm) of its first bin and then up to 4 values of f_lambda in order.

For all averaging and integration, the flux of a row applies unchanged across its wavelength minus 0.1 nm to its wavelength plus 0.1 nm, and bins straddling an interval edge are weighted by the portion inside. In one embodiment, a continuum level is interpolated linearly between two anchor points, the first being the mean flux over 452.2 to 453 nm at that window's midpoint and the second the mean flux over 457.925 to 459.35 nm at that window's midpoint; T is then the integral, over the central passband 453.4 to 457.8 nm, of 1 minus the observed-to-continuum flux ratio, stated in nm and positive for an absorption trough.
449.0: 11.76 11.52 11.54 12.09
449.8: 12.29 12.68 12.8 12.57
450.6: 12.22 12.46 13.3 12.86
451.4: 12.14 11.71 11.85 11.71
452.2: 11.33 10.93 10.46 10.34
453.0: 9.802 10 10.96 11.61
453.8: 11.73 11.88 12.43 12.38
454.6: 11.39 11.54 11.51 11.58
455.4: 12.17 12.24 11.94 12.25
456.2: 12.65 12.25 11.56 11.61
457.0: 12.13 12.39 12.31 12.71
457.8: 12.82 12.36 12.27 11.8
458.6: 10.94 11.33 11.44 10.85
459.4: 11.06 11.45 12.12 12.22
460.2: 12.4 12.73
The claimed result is -0.38 nm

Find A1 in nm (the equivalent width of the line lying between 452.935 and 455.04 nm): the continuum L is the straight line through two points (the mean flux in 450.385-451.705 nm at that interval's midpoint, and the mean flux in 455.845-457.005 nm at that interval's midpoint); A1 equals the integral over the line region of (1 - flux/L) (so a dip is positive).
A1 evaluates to 0.14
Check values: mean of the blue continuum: 12.5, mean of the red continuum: 12.1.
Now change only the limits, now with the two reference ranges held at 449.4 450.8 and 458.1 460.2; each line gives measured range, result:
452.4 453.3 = 0.14 nm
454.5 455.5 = 0.03 nm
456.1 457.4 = -0.03 nm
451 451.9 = 0.00 nm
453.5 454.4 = 0.01 nm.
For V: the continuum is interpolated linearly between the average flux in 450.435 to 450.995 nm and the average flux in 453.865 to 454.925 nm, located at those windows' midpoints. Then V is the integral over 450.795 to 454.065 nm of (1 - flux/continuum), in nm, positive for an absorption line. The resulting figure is 0.21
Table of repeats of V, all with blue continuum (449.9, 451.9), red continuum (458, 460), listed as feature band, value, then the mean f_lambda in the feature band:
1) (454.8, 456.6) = -0.014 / 12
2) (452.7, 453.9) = 0.143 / 10.7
